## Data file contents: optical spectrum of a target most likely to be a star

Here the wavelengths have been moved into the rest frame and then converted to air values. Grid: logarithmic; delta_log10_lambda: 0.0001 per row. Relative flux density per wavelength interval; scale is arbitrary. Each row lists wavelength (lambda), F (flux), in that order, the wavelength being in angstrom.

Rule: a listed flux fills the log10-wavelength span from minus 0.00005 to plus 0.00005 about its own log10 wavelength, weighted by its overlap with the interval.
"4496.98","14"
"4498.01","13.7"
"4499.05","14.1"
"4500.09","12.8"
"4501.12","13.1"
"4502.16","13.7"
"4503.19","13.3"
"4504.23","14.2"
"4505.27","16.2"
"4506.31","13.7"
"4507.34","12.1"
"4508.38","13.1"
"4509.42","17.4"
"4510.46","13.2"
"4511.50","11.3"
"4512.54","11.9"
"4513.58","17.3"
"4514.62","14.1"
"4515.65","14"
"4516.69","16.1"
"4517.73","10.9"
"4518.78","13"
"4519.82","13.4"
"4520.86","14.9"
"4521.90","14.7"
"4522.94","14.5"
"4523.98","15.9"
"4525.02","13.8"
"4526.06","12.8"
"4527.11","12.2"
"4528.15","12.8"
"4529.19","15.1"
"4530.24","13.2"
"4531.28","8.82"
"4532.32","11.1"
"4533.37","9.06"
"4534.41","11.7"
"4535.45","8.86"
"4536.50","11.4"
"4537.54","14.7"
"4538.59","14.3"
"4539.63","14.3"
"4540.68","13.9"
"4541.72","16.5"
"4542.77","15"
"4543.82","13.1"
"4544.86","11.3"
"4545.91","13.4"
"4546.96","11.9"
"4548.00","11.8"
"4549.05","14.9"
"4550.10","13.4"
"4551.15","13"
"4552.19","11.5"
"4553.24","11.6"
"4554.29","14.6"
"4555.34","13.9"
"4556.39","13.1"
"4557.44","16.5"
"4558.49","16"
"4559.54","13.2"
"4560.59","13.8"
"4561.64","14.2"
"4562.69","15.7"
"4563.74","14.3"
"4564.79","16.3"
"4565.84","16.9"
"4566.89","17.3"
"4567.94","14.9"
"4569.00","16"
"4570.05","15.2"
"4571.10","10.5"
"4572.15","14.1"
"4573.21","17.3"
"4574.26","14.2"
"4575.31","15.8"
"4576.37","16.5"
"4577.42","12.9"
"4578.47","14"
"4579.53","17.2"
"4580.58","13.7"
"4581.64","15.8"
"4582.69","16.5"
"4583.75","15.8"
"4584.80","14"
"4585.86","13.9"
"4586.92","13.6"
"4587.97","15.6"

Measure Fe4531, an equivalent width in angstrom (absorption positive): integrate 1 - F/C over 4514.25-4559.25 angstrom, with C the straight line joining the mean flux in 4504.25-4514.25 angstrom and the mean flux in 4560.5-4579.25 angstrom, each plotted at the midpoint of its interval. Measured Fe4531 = 3.76 angstrom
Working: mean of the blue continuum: 14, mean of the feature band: 13.3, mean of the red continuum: 15.1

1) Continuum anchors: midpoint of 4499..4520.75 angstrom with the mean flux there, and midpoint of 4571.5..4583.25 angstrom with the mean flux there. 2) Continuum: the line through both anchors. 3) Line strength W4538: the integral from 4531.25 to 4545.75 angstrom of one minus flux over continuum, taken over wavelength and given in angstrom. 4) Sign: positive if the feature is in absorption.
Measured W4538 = 1.83 angstrom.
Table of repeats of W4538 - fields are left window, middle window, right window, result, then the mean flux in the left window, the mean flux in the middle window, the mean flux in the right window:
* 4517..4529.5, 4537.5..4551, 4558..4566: 0.7 angstrom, 13.7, 13.7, 15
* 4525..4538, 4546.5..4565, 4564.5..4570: 1.2 angstrom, 11.9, 13.8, 16.2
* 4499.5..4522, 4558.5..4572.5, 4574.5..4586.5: -0.1 angstrom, 13.8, 14.9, 15.1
